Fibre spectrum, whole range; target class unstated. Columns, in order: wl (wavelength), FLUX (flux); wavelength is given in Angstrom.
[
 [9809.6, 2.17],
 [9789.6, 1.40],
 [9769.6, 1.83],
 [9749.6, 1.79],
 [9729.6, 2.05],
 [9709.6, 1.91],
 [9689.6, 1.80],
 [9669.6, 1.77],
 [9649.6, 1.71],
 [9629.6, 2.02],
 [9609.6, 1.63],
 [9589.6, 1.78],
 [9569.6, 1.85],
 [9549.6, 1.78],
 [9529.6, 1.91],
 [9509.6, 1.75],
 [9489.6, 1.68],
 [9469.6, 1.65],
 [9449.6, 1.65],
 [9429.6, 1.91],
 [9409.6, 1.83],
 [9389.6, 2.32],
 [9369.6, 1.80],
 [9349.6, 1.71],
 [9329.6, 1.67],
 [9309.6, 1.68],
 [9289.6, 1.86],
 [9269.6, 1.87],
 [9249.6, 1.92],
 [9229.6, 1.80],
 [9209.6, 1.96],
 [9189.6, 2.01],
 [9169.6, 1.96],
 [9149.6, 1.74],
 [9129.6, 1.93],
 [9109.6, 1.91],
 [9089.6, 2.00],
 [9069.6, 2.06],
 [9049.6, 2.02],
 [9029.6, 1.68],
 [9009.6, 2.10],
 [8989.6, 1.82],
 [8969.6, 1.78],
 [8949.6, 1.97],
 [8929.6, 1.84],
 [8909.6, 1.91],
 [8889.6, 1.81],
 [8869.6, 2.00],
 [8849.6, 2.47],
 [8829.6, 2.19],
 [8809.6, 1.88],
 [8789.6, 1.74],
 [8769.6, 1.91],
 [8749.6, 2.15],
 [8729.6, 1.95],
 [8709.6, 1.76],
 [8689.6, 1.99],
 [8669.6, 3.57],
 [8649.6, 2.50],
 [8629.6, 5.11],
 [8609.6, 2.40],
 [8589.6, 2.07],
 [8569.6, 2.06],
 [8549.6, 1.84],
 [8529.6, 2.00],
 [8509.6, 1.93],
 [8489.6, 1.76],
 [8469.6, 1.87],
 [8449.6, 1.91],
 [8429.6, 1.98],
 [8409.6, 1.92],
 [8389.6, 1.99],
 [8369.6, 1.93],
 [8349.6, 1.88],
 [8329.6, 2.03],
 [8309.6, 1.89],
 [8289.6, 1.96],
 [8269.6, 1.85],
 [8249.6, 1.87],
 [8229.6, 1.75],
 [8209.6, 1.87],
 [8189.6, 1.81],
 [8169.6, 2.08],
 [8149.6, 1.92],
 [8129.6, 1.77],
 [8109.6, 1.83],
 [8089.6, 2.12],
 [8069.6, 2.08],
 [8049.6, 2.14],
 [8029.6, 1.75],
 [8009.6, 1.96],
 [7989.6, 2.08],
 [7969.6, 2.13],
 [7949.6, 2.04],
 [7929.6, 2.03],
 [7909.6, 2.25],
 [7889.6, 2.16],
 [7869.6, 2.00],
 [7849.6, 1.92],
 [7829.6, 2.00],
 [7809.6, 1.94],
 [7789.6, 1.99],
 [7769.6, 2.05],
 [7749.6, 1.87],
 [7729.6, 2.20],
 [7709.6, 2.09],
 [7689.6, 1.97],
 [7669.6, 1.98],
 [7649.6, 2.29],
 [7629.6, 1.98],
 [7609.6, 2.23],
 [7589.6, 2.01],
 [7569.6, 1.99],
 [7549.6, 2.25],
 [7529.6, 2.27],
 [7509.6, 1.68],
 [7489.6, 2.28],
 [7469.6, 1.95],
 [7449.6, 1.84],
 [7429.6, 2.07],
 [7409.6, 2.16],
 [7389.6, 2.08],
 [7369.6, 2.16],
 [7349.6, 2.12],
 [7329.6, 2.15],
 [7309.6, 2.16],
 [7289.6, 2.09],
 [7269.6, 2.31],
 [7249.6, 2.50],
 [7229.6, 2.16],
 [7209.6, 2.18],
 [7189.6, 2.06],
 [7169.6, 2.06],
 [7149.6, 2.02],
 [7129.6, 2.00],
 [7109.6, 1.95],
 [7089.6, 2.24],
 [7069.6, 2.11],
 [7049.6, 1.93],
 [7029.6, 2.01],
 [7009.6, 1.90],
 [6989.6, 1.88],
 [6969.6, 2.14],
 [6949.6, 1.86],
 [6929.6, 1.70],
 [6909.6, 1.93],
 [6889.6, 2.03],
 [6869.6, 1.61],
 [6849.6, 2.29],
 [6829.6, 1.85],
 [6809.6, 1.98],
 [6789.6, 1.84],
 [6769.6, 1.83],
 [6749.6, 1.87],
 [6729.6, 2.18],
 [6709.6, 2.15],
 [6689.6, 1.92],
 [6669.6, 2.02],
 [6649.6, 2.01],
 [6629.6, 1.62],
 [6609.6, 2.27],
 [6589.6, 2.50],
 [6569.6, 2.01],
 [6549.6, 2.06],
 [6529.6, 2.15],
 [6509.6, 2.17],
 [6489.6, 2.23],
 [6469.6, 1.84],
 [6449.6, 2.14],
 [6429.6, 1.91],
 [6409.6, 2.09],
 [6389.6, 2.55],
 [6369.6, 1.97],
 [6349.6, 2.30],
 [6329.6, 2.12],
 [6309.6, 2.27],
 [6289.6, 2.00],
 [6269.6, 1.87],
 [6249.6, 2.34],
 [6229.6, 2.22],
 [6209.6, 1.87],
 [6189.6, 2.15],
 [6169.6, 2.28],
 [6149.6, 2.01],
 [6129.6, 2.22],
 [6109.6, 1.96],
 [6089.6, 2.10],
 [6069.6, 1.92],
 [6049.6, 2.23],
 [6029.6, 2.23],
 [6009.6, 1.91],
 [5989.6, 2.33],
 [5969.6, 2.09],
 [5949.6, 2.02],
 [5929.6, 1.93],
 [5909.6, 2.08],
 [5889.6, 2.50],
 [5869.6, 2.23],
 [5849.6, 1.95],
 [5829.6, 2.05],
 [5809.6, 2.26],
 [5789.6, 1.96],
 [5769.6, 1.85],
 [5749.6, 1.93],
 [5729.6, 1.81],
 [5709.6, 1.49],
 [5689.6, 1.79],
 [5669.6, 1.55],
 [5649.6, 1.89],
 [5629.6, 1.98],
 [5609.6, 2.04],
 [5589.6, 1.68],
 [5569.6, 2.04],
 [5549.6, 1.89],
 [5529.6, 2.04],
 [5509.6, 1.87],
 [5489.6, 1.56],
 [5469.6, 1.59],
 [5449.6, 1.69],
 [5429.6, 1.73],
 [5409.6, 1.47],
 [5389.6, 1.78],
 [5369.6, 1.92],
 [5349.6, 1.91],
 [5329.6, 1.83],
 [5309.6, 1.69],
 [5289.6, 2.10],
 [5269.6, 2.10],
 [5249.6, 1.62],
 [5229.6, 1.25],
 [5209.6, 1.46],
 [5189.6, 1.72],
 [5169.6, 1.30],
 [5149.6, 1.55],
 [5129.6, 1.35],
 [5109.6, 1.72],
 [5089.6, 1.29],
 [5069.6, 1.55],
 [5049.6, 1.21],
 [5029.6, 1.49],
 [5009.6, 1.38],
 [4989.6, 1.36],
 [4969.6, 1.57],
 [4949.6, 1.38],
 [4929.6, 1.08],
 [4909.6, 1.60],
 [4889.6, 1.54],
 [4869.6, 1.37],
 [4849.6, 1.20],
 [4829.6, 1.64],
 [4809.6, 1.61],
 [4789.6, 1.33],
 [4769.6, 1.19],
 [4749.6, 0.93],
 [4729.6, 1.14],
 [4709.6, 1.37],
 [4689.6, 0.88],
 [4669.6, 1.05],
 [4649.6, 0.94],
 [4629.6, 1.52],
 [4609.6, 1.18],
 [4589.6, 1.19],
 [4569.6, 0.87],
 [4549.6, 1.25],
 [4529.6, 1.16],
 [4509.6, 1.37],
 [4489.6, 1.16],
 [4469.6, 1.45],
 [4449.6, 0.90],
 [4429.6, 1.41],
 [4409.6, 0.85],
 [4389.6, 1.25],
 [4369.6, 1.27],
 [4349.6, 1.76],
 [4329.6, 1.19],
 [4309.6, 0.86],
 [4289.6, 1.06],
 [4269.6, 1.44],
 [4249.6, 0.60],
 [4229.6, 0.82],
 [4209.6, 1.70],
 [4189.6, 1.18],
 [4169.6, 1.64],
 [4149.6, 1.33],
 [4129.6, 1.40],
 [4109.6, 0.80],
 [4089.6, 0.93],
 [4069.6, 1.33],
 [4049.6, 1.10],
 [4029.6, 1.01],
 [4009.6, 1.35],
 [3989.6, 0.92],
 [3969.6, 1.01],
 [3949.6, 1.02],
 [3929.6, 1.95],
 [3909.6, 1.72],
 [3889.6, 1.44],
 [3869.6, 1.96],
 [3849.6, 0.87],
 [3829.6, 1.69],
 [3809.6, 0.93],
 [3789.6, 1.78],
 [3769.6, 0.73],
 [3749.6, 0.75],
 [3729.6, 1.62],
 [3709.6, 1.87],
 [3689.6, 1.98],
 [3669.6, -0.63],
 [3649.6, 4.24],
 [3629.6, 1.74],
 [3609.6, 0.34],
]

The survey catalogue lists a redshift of 0.32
